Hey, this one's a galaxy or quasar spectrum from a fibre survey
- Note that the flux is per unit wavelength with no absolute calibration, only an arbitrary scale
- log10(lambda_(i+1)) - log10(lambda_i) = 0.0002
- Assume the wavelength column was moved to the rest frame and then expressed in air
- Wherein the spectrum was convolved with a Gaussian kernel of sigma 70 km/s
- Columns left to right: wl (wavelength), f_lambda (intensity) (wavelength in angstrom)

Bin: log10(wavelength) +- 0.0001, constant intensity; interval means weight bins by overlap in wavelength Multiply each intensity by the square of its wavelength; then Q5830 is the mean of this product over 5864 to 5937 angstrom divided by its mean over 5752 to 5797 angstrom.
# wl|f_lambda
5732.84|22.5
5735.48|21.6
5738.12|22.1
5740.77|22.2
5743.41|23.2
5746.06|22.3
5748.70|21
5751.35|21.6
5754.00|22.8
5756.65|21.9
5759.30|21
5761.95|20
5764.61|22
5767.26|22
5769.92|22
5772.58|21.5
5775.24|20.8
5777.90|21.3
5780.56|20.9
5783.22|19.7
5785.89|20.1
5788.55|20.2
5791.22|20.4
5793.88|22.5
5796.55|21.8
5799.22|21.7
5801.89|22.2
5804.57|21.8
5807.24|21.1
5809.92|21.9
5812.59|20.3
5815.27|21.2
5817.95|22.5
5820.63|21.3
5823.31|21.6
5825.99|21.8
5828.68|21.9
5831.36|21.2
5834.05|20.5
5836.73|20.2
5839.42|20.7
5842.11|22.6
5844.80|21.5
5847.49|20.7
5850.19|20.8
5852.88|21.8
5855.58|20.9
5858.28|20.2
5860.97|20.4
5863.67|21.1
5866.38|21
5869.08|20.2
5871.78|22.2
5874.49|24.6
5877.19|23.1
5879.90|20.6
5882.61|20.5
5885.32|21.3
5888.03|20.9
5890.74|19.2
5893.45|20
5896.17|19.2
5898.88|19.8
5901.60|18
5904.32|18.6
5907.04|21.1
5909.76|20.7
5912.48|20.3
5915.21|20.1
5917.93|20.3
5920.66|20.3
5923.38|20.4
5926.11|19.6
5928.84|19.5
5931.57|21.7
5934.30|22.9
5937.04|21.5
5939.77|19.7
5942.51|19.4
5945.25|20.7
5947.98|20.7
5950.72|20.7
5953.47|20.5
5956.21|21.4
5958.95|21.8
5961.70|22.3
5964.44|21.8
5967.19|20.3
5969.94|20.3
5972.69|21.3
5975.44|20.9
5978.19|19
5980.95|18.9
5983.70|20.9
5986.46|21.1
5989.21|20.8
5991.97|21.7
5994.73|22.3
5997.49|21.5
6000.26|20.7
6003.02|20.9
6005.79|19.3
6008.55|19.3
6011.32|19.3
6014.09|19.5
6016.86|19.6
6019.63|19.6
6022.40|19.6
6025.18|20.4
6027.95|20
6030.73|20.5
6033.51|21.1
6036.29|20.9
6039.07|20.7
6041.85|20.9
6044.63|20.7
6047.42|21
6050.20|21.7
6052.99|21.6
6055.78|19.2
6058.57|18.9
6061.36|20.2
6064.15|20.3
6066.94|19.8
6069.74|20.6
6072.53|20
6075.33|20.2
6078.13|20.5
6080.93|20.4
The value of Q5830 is 1.02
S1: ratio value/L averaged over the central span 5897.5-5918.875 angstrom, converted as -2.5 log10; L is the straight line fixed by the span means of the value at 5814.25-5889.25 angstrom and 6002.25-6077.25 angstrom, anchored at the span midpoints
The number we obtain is 0.06 mag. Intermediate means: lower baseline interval 21.3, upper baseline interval 20.2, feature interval 19.9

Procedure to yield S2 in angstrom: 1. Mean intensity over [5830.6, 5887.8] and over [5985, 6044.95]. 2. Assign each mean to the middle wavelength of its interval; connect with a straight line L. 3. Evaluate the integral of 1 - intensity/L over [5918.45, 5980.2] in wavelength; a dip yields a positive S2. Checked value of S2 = 0.2 angstrom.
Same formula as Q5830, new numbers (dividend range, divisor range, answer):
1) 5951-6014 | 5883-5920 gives 1.07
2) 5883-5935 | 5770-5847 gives 0.98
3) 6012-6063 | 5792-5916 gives 1.03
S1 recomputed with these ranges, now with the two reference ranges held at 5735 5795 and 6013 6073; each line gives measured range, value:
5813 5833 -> -0.02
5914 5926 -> 0.03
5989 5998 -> -0.06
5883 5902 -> 0.05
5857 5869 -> 0.02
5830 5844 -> 0.00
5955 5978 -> -0.03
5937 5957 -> 0.01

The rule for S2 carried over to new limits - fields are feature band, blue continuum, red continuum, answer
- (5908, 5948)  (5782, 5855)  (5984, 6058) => 0.6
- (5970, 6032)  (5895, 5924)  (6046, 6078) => -0.5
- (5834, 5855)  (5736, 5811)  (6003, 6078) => 0.0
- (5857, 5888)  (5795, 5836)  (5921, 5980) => -0.3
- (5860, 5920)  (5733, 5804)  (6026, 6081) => 1.3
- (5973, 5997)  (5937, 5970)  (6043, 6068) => -0.1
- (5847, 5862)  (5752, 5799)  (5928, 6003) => 0.2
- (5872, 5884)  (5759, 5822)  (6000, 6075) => -0.7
